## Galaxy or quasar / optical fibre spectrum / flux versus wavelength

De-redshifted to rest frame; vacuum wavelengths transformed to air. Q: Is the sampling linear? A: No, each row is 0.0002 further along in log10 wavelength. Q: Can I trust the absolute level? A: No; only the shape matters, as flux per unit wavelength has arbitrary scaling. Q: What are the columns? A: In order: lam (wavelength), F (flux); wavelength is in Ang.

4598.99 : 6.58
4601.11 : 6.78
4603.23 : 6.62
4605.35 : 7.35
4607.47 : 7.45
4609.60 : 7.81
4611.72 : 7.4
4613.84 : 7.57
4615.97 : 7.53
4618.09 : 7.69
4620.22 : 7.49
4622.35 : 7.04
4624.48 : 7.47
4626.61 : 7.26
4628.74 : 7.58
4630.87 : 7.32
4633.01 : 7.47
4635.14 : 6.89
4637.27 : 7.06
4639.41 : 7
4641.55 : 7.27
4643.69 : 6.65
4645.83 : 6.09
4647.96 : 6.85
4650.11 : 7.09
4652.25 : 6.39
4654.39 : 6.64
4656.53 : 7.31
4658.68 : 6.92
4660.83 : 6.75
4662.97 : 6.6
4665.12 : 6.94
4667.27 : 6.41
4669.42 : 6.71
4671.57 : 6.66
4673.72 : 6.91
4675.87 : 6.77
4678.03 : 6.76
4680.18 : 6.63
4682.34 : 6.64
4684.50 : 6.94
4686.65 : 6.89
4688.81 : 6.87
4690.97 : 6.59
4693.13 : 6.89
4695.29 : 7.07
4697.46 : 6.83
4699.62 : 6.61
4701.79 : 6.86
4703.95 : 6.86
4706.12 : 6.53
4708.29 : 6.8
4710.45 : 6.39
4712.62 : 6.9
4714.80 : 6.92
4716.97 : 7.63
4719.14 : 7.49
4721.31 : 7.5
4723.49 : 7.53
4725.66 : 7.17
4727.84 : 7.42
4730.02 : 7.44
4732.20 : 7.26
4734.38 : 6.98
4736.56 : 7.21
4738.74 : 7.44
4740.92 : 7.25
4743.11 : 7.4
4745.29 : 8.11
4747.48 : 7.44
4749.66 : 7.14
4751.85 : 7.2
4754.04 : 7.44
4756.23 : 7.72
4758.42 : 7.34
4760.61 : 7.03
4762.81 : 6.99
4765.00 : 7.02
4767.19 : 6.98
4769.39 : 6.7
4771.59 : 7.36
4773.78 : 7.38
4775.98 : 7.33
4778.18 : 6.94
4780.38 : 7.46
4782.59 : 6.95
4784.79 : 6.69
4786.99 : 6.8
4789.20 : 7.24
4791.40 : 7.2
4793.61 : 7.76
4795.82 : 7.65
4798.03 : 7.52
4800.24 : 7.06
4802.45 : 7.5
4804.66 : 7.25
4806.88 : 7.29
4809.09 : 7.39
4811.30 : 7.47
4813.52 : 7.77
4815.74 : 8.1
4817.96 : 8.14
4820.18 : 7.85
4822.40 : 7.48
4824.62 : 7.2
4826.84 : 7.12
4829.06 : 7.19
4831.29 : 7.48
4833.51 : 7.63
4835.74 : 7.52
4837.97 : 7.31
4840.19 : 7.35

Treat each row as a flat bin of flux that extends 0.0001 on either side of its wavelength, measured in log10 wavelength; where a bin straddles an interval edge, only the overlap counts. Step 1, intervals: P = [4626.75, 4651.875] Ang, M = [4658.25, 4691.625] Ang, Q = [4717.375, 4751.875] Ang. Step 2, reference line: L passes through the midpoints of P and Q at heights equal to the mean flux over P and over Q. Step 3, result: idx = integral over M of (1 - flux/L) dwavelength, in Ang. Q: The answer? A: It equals 1.9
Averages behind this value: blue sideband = 7.01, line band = 6.75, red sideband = 7.39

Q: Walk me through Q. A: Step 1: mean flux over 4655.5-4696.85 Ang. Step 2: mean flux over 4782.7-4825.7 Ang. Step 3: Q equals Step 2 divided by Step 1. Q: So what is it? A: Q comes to 1.09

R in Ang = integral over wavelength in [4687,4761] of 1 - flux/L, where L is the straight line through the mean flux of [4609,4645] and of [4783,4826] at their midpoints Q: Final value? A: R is 2.2 Ang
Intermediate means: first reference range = 7.31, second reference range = 7.43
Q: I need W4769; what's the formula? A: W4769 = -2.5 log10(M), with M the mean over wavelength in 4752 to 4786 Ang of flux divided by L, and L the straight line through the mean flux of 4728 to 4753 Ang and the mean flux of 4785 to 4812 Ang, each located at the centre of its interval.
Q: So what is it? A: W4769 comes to 0.027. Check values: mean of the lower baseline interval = 7.35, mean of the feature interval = 7.16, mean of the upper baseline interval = 7.32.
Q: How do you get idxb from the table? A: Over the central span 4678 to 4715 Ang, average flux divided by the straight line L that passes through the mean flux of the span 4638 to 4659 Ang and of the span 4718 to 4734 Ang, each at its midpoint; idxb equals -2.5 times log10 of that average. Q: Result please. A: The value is 0.06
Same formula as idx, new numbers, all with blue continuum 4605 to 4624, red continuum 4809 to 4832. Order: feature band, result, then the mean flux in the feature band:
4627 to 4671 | 3.52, 6.9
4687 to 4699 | 1.08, 6.84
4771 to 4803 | 1.30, 7.25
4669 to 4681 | 1.22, 6.75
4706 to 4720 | 1.03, 6.97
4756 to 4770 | 0.85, 7.09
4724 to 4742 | 0.61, 7.28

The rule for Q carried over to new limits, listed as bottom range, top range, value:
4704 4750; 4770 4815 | 1.01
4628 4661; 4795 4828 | 1.08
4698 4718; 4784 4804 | 1.07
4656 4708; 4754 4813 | 1.07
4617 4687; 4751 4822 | 1.06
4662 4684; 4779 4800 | 1.08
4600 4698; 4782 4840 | 1.06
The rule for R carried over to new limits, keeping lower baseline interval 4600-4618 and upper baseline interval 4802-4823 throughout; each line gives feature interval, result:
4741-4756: 0.16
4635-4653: 1.39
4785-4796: 0.50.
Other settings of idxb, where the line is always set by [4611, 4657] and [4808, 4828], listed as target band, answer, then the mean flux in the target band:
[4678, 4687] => 0.08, 6.77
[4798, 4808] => 0.04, 7.3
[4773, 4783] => 0.04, 7.22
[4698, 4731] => 0.04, 7.07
